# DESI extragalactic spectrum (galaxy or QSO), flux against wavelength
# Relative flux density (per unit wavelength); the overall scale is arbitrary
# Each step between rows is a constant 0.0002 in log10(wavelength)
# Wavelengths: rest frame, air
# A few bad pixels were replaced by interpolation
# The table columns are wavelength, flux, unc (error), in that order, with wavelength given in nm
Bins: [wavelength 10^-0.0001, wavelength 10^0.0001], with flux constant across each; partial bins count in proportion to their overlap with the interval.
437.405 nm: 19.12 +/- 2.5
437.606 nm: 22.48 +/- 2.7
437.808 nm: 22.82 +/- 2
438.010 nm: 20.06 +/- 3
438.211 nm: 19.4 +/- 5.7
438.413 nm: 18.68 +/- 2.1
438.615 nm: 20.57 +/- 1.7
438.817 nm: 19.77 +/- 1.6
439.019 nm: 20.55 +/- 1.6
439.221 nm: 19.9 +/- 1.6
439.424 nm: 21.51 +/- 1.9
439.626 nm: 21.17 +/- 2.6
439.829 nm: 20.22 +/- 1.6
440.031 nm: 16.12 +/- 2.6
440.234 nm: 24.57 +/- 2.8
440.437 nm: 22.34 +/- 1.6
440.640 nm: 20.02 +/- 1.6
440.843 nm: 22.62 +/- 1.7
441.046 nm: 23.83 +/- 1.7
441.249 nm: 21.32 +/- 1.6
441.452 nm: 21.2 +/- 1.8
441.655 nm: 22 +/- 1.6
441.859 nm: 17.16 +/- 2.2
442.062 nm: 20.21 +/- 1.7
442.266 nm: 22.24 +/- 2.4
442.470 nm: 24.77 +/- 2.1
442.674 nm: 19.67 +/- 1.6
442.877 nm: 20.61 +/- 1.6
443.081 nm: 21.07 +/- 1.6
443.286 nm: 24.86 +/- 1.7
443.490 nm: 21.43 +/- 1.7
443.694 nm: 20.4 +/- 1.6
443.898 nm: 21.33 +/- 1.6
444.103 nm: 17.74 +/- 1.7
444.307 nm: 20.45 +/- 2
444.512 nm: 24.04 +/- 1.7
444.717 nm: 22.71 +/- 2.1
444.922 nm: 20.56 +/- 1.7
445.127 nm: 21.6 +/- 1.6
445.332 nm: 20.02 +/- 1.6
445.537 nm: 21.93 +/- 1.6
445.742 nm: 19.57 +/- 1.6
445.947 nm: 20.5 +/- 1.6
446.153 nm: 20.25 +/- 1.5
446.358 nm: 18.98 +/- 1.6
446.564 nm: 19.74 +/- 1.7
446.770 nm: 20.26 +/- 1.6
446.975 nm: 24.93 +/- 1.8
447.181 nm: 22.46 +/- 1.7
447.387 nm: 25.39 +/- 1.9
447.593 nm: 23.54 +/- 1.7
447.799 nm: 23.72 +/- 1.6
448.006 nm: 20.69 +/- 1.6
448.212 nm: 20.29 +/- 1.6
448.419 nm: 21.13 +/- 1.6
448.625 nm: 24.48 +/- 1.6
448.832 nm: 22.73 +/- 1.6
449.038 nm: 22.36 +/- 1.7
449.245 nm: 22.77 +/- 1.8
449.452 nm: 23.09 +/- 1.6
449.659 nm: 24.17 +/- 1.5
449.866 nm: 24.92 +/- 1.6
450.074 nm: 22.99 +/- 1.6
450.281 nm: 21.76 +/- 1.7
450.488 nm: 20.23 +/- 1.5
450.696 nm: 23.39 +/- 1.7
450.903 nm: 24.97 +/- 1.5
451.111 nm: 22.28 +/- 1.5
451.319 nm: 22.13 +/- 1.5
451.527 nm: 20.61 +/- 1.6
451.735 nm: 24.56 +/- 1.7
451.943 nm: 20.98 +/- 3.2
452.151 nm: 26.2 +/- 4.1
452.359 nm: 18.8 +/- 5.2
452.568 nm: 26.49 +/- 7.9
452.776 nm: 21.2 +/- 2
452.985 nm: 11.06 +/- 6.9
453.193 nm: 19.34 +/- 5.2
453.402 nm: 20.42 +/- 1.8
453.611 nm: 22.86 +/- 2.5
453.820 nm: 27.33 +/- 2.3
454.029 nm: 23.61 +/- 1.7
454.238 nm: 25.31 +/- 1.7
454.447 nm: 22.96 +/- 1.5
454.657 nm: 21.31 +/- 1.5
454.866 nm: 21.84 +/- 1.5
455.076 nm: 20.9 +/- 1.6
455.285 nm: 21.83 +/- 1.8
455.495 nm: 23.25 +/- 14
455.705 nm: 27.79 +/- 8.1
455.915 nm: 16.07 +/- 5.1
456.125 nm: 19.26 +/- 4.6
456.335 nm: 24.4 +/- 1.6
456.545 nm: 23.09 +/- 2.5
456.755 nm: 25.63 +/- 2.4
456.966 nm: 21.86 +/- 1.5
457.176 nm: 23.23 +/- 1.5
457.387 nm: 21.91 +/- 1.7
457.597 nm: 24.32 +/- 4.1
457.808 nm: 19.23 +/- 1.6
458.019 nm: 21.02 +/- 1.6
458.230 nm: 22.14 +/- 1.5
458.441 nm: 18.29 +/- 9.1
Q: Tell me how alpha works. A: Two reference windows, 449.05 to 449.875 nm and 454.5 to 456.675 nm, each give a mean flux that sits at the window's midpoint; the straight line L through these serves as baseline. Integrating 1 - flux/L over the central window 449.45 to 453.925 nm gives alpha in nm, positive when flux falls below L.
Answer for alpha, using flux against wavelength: 0.14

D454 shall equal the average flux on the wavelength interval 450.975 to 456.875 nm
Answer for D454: 22.2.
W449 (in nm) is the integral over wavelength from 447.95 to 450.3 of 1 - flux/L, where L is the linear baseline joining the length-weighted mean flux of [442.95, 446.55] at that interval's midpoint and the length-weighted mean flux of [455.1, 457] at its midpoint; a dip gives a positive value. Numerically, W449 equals -0.12 nm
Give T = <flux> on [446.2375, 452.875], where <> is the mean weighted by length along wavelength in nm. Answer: 22.6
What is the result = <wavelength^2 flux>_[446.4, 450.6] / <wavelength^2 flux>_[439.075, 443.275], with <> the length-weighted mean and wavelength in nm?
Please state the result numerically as 1.1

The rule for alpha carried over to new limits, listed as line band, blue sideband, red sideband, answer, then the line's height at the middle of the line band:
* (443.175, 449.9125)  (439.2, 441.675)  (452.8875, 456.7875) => -0.091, 21.6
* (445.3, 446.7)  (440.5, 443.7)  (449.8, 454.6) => 0.107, 21.8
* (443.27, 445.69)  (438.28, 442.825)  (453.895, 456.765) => 0.012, 21.4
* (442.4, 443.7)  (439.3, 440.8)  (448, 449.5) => -0.030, 21.4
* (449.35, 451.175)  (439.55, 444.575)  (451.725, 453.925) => -0.133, 21.5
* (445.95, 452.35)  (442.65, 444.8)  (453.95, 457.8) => -0.156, 21.9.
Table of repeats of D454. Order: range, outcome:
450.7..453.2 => 21.7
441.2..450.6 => 21.7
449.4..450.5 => 23.1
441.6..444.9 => 21.3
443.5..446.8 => 20.7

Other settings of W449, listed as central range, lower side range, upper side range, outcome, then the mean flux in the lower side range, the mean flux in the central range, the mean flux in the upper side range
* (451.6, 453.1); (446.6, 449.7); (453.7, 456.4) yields 0.094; 22.7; 21.3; 22.7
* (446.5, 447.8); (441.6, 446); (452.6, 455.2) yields -0.097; 21.1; 22.9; 21.7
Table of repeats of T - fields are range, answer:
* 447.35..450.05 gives 23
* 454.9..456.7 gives 22.2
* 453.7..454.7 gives 24.2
